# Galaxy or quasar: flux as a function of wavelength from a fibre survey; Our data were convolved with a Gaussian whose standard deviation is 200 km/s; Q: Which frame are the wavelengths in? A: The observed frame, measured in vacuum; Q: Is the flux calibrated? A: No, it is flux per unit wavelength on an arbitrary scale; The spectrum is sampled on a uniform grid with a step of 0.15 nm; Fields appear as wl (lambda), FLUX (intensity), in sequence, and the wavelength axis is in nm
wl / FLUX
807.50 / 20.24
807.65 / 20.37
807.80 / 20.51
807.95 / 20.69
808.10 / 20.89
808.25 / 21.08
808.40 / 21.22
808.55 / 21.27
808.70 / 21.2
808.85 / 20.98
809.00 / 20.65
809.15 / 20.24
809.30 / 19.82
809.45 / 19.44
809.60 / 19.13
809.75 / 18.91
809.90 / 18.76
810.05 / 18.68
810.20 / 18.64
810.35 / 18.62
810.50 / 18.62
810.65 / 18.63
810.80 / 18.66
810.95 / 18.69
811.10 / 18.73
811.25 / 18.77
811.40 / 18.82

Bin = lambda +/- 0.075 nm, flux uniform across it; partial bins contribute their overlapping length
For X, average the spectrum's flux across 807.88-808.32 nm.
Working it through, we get 20.9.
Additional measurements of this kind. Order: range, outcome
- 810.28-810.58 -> 18.6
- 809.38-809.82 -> 19.2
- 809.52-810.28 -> 18.8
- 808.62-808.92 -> 21.1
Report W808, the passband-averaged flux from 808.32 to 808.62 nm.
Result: 21.2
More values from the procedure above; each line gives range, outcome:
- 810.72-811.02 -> 18.7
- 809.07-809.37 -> 20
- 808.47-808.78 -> 21.2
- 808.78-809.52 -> 20.2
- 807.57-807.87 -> 20.4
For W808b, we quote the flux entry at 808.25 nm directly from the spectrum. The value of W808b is 21.08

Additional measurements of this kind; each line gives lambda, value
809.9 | 18.76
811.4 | 18.82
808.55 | 21.27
